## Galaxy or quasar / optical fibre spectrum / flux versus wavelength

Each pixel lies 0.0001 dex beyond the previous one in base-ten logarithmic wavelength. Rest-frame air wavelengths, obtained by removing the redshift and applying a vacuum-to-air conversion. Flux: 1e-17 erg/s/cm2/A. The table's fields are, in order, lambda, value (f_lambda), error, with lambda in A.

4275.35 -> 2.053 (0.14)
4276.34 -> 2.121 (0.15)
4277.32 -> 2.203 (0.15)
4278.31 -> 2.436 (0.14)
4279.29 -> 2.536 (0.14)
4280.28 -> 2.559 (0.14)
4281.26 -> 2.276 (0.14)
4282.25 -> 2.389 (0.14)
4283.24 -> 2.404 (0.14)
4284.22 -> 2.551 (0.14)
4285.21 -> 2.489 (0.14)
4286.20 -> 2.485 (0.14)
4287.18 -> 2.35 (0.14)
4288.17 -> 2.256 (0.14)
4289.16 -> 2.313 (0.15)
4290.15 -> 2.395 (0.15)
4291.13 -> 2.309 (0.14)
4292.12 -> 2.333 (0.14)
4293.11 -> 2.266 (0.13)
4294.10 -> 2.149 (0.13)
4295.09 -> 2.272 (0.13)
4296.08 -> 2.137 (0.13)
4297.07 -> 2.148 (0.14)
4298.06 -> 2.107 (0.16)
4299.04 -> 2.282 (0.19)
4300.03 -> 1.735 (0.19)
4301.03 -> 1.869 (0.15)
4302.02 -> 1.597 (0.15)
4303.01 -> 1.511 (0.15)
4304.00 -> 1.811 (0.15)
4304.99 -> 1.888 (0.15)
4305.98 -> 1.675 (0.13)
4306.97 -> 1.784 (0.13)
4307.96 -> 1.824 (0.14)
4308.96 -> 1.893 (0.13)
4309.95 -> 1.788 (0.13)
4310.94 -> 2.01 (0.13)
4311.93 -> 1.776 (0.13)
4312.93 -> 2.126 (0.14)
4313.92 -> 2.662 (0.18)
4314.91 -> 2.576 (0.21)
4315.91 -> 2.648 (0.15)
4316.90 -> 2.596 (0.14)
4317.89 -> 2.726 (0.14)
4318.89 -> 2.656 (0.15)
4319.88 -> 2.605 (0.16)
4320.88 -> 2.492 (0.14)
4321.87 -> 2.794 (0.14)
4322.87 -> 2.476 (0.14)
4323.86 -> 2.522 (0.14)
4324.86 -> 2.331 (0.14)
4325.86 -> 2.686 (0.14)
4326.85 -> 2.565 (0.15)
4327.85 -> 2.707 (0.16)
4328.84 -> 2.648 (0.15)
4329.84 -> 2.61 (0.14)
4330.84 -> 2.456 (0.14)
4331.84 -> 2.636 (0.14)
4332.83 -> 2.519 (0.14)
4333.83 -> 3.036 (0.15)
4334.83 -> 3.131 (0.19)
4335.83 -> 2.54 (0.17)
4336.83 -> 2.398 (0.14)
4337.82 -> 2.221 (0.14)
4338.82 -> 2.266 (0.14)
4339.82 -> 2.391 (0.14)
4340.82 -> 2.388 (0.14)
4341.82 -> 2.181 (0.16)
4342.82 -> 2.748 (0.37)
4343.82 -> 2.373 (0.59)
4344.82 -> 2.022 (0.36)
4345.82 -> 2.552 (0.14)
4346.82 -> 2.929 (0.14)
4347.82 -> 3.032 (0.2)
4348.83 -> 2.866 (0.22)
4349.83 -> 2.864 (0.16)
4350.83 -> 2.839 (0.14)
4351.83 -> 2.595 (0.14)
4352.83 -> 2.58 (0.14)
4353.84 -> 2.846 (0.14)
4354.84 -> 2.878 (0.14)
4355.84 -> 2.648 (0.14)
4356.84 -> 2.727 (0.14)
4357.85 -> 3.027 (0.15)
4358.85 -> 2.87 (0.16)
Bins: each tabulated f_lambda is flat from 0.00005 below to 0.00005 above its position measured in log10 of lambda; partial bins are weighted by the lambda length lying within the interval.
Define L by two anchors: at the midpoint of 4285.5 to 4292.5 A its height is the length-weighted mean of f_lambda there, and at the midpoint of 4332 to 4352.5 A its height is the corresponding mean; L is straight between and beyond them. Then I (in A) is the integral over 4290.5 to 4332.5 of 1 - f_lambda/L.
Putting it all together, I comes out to 3.5 A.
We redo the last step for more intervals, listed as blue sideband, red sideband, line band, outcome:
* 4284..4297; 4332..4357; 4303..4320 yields 2.0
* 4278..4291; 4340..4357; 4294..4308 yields 3.2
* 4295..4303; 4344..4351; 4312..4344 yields -1.9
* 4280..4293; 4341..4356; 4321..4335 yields -0.4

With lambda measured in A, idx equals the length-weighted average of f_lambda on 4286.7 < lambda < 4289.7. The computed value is 2.3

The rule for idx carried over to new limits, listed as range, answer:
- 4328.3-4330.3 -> 2.64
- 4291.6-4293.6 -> 2.3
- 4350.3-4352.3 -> 2.73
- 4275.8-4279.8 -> 2.32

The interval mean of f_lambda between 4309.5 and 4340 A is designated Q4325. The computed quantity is 2.51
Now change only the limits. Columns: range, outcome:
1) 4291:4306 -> 2.01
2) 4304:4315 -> 1.97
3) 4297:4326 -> 2.18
